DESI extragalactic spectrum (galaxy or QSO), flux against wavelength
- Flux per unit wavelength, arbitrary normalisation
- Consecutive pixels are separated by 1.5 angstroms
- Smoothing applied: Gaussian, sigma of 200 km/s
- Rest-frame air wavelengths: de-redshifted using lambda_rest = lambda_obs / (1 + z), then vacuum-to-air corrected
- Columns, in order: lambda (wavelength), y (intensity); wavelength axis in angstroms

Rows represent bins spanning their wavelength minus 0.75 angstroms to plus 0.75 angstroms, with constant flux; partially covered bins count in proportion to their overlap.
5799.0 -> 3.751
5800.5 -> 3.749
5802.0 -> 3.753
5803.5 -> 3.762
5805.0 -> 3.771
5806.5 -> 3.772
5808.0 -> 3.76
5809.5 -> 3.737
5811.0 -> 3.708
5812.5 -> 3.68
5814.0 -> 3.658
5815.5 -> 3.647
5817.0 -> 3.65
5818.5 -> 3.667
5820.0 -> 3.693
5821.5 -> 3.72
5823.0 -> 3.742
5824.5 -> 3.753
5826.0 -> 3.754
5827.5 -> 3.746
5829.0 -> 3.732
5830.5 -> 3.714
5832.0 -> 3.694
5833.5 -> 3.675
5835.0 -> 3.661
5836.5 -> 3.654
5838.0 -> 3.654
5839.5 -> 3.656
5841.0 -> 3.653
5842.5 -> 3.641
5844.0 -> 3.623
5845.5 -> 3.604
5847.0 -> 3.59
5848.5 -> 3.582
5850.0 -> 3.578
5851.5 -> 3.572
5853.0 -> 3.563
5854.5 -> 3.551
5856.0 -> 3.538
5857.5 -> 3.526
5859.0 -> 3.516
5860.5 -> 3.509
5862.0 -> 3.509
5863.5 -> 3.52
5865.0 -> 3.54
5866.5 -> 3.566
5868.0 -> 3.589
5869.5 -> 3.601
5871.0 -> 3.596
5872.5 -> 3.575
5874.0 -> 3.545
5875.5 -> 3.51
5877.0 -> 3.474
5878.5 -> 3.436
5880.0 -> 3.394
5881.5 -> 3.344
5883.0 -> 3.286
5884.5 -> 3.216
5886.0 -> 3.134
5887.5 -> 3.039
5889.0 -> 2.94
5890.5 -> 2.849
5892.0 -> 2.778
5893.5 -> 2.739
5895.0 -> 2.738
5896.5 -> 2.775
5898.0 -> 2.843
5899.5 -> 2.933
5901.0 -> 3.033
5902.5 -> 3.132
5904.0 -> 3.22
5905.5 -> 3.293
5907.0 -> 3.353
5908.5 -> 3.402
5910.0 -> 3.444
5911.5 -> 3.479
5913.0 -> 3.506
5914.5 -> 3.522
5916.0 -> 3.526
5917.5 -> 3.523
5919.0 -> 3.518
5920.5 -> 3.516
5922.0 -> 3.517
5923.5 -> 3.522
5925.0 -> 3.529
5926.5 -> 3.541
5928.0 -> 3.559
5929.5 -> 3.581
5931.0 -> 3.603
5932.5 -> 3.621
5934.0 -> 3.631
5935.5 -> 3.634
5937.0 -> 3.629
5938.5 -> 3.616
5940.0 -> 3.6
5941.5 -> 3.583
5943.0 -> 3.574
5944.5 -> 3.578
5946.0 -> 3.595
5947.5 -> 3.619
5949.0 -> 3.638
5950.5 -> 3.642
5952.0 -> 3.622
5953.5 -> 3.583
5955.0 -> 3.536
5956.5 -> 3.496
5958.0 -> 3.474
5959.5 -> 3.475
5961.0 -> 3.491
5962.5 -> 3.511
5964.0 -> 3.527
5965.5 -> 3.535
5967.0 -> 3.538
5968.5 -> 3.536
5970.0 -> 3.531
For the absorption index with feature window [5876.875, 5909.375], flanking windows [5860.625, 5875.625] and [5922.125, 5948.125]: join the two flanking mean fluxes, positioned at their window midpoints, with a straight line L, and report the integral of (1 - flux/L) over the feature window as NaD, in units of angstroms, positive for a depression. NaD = 4.2 angstroms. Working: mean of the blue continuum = 3.56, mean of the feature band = 3.1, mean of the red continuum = 3.59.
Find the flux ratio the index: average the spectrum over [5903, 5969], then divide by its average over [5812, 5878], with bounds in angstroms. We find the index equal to 0.98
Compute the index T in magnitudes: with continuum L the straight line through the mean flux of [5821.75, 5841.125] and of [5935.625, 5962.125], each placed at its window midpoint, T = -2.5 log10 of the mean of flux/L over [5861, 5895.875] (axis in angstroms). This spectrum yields 0.11 mag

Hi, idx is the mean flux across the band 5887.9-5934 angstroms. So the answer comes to 3.29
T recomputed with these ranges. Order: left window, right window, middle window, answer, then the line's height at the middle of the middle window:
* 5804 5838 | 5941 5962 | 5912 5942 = 0.01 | 3.59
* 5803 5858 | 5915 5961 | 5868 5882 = 0.04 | 3.63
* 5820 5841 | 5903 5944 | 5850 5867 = 0.03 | 3.65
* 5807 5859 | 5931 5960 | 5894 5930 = 0.09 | 3.61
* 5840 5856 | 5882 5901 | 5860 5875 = -0.08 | 3.3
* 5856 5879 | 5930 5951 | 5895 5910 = 0.15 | 3.57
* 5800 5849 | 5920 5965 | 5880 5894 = 0.18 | 3.63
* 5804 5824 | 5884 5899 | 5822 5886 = -0.09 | 3.29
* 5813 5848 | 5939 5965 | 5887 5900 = 0.26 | 3.62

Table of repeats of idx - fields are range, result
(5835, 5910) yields 3.37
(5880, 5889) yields 3.2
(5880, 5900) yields 2.99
